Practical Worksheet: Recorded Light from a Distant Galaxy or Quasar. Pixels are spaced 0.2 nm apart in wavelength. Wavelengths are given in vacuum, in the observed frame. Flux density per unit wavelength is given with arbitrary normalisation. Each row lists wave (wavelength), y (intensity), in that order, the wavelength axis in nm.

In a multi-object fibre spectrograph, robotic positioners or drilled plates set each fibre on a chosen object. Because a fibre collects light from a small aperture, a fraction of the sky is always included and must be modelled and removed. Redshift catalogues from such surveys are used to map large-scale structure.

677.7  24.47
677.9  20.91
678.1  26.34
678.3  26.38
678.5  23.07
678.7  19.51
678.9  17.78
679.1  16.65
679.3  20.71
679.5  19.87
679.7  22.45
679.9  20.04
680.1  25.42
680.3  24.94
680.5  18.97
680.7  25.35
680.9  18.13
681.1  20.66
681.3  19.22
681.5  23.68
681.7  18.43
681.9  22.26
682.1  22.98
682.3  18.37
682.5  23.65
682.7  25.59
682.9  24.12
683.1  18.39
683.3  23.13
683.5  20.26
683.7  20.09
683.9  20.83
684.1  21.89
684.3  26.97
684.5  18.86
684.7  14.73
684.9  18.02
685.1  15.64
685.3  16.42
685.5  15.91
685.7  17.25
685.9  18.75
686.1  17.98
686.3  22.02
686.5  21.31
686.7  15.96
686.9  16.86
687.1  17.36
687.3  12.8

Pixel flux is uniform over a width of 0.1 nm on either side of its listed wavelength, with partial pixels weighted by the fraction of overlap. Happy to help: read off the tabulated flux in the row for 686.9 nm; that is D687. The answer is 16.86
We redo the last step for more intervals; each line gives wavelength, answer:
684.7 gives 14.73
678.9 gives 17.78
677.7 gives 24.47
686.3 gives 22.02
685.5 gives 15.91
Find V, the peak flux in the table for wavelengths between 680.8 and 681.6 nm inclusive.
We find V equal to 23.68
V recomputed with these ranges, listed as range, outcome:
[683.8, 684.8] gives 26.97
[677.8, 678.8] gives 26.38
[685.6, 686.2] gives 18.75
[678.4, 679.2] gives 23.07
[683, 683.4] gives 23.13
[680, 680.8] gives 25.42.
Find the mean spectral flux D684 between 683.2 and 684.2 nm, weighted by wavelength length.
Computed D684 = 21.2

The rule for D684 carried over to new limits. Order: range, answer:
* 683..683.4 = 20.8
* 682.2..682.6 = 21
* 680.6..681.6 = 21.4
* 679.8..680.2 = 22.7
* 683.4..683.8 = 20.2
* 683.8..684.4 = 23.2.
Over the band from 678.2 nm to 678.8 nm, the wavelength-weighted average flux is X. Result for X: 23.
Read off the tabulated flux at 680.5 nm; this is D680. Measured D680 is 18.97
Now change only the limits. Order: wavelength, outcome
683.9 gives 20.83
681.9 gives 22.26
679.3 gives 20.71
